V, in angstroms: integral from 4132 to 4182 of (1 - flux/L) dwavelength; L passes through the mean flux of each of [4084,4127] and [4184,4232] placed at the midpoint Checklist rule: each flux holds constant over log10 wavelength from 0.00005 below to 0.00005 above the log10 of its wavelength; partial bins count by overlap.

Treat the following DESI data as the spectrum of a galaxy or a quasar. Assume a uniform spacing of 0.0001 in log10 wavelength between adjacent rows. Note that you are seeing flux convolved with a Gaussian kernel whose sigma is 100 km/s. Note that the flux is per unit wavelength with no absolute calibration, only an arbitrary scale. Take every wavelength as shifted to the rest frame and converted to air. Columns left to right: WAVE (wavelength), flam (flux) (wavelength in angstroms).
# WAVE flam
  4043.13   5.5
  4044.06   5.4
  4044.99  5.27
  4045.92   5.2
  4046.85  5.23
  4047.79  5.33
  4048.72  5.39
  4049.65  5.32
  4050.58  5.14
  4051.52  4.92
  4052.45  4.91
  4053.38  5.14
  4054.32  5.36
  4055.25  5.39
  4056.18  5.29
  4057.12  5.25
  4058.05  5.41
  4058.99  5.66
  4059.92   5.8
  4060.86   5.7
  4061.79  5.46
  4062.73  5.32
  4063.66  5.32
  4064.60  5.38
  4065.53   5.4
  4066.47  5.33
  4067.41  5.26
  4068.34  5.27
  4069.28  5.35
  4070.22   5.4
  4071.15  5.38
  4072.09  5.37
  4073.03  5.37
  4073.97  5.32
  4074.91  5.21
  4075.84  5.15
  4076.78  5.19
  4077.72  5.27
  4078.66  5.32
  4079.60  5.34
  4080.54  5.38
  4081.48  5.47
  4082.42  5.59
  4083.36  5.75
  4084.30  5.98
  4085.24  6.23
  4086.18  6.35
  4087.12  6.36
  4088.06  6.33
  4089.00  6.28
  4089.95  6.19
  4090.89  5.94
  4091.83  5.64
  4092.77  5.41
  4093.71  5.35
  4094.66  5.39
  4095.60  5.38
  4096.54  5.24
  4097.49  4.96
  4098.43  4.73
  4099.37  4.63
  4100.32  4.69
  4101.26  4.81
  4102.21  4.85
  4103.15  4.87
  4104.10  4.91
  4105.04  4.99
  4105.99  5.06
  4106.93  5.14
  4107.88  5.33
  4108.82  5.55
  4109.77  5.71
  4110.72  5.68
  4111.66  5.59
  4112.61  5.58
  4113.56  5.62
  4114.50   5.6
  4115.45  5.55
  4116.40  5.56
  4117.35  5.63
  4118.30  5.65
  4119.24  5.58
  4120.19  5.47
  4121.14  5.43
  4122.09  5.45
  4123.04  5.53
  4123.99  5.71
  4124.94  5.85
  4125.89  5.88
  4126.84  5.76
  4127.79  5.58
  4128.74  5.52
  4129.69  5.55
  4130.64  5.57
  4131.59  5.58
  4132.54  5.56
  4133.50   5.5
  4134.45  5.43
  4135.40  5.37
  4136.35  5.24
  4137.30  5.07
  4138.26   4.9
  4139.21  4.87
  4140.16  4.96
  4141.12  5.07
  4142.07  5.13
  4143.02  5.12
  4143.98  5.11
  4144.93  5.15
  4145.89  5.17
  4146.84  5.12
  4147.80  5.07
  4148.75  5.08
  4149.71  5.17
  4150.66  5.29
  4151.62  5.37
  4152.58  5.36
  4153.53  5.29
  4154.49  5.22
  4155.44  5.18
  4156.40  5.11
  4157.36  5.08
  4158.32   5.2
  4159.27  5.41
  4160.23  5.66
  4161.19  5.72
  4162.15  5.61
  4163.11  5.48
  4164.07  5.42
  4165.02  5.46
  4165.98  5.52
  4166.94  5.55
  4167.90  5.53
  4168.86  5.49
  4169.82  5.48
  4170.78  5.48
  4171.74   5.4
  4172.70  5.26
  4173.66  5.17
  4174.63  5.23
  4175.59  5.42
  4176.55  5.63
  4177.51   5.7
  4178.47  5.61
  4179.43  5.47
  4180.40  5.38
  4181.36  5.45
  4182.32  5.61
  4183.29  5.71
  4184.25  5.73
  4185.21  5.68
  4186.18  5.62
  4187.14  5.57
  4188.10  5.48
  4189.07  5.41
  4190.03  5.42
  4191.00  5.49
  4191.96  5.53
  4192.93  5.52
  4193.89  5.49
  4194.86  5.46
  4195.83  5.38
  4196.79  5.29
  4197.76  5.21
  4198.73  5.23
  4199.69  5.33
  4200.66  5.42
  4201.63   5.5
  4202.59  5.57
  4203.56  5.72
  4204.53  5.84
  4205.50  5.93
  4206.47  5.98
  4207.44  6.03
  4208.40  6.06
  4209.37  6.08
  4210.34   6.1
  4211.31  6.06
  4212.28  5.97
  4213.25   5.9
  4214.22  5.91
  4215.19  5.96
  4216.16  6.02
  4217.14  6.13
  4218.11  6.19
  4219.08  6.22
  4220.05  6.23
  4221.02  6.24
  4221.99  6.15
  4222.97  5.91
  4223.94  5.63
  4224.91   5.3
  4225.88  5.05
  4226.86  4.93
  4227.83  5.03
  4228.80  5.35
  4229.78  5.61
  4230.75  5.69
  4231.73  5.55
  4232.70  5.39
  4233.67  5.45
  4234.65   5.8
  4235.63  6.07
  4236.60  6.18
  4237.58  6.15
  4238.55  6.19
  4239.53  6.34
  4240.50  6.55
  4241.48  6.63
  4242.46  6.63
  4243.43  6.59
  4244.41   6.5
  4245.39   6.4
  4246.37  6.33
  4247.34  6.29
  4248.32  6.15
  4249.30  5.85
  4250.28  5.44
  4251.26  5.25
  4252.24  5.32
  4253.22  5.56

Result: 2.4 angstroms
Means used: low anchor 5.51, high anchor 5.68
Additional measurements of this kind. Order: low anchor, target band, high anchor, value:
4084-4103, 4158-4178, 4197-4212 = 0.68 angstroms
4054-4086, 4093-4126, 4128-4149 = -0.08 angstroms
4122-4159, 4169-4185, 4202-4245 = 0.28 angstroms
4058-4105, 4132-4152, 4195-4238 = 1.40 angstroms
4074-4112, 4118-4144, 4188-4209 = 0.31 angstroms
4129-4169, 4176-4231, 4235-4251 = 1.70 angstroms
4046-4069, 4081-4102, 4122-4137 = -0.49 angstroms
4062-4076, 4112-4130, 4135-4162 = -1.24 angstroms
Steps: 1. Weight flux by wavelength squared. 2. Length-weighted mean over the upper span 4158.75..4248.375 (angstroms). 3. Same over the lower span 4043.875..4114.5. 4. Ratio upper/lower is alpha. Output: 1.1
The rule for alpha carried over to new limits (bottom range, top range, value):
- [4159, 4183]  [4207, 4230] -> 1.09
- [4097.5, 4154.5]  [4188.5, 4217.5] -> 1.11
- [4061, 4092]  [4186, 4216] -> 1.08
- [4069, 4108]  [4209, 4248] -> 1.18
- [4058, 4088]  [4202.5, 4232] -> 1.13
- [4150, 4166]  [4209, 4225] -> 1.15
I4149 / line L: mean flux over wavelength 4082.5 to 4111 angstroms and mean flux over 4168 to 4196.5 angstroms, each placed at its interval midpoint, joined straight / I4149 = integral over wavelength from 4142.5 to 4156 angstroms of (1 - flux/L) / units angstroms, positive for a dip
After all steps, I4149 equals 0.70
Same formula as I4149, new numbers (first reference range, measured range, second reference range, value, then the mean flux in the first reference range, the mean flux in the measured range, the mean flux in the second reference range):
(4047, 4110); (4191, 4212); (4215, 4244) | 0.6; 5.38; 5.65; 5.91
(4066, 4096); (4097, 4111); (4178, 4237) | 1.4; 5.58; 5.05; 5.68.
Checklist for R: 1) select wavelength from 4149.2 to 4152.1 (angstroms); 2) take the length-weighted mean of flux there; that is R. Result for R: 5.27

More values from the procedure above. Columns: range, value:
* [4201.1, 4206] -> 5.71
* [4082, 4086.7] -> 5.99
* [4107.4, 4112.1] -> 5.57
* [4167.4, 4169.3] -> 5.51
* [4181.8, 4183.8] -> 5.66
